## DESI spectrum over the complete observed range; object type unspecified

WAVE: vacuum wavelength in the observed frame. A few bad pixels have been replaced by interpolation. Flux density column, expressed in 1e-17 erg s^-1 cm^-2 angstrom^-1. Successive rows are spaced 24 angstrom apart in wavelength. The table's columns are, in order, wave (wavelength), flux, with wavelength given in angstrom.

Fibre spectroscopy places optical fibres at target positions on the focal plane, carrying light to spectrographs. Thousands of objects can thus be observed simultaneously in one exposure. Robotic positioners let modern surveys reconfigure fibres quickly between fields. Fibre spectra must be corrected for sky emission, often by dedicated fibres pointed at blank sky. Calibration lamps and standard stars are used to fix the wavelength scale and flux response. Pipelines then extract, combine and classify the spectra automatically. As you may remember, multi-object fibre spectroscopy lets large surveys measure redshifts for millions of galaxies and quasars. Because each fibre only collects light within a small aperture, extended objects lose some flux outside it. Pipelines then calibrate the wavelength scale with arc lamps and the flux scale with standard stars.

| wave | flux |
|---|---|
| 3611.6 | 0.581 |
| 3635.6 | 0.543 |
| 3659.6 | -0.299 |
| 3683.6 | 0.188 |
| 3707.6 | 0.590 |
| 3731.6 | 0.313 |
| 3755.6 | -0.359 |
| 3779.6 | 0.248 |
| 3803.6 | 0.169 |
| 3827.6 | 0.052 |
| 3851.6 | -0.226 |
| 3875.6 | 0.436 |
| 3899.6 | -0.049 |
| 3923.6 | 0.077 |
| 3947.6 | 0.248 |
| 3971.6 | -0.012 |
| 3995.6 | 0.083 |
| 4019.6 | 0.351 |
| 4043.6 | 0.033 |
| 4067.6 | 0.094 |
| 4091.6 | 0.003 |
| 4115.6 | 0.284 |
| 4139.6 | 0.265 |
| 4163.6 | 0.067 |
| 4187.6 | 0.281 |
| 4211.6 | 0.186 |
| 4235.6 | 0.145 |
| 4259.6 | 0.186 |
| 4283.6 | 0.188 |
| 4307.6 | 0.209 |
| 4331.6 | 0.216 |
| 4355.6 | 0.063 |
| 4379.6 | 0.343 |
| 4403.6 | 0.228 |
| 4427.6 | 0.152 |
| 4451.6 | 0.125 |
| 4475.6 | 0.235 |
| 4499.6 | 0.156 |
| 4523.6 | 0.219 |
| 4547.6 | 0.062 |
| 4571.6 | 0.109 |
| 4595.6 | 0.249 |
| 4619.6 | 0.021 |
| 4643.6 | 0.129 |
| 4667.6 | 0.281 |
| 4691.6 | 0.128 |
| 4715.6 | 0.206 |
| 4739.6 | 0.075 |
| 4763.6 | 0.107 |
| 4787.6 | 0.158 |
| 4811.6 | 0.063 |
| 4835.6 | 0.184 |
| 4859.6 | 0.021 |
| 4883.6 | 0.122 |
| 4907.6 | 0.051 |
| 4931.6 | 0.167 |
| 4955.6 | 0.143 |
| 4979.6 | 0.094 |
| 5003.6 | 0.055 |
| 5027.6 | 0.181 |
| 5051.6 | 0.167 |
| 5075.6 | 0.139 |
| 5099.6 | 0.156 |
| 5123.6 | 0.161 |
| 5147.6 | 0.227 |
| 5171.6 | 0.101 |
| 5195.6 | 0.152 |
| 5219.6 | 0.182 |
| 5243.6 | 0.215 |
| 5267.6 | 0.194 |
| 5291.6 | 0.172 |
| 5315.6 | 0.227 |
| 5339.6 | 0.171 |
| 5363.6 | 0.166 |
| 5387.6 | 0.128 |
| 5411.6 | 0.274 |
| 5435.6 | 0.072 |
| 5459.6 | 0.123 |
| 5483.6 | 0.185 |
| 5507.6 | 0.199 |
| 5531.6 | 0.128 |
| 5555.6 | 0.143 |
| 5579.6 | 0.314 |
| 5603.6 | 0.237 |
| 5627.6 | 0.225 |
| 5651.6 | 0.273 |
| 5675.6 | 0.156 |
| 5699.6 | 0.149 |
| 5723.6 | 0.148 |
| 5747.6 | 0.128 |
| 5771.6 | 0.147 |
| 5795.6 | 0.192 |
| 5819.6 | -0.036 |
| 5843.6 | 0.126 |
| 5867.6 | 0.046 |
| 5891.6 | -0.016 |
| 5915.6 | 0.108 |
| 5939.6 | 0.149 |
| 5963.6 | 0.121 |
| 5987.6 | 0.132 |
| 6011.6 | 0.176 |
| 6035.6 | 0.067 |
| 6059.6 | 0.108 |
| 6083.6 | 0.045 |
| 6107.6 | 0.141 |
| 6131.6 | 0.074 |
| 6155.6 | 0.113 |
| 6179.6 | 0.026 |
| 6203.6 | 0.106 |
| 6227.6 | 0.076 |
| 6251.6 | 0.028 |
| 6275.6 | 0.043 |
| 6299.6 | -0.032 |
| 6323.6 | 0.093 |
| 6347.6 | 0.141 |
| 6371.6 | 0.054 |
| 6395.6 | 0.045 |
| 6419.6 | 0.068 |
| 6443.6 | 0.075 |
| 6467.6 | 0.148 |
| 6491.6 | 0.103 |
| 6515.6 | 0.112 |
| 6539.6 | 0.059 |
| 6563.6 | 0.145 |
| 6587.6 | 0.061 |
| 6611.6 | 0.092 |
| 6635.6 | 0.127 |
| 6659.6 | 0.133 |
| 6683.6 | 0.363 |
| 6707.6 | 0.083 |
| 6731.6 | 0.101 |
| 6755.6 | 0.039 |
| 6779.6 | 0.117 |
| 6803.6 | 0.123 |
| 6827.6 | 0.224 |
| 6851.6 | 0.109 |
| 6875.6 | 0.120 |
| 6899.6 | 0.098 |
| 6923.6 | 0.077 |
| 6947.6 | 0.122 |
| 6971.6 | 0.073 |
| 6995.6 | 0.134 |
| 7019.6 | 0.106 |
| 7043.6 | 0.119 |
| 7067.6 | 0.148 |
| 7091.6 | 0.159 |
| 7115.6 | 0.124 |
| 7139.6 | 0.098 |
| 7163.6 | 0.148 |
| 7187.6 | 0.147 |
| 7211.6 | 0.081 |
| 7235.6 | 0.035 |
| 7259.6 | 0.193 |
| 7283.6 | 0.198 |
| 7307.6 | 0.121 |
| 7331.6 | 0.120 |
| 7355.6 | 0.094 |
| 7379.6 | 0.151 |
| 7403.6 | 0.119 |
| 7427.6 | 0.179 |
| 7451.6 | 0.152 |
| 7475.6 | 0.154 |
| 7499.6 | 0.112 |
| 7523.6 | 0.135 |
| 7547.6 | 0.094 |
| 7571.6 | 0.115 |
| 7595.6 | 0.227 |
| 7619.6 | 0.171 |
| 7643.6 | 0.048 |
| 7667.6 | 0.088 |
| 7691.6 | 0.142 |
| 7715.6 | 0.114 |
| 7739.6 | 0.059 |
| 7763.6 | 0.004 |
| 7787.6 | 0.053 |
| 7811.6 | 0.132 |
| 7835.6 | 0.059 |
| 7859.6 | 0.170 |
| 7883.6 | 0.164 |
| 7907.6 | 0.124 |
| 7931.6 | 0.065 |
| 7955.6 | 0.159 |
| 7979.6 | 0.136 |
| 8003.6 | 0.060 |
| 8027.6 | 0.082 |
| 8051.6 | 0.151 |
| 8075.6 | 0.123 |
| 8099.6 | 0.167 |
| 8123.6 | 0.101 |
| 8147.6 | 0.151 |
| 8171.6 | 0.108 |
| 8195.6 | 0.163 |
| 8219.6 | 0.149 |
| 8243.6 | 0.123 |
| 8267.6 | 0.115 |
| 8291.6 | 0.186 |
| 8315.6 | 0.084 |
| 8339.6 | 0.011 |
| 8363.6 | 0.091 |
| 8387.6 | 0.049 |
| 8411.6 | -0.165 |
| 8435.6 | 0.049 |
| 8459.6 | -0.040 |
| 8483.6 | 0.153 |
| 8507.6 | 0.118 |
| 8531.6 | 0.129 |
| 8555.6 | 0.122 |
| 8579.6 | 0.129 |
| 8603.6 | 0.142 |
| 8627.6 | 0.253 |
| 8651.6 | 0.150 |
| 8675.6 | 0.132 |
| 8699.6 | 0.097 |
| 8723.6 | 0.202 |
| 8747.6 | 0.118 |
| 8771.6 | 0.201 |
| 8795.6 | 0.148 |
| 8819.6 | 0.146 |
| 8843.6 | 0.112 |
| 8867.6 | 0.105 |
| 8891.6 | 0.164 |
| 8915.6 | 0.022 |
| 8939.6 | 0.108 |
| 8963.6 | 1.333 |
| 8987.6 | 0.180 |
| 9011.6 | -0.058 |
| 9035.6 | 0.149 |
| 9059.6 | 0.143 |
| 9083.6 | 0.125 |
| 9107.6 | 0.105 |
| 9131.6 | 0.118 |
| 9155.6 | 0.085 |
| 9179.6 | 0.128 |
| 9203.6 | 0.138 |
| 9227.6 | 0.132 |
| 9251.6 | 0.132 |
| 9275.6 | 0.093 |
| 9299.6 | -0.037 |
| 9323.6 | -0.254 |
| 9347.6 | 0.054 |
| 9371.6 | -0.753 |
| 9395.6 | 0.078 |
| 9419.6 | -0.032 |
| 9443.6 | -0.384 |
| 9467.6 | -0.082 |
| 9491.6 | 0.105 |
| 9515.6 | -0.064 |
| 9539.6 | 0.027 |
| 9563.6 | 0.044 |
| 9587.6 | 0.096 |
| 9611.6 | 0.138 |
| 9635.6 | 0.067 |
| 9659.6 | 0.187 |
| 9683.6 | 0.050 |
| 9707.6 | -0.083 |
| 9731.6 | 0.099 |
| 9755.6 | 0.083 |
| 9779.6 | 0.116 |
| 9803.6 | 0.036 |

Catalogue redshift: 0.79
